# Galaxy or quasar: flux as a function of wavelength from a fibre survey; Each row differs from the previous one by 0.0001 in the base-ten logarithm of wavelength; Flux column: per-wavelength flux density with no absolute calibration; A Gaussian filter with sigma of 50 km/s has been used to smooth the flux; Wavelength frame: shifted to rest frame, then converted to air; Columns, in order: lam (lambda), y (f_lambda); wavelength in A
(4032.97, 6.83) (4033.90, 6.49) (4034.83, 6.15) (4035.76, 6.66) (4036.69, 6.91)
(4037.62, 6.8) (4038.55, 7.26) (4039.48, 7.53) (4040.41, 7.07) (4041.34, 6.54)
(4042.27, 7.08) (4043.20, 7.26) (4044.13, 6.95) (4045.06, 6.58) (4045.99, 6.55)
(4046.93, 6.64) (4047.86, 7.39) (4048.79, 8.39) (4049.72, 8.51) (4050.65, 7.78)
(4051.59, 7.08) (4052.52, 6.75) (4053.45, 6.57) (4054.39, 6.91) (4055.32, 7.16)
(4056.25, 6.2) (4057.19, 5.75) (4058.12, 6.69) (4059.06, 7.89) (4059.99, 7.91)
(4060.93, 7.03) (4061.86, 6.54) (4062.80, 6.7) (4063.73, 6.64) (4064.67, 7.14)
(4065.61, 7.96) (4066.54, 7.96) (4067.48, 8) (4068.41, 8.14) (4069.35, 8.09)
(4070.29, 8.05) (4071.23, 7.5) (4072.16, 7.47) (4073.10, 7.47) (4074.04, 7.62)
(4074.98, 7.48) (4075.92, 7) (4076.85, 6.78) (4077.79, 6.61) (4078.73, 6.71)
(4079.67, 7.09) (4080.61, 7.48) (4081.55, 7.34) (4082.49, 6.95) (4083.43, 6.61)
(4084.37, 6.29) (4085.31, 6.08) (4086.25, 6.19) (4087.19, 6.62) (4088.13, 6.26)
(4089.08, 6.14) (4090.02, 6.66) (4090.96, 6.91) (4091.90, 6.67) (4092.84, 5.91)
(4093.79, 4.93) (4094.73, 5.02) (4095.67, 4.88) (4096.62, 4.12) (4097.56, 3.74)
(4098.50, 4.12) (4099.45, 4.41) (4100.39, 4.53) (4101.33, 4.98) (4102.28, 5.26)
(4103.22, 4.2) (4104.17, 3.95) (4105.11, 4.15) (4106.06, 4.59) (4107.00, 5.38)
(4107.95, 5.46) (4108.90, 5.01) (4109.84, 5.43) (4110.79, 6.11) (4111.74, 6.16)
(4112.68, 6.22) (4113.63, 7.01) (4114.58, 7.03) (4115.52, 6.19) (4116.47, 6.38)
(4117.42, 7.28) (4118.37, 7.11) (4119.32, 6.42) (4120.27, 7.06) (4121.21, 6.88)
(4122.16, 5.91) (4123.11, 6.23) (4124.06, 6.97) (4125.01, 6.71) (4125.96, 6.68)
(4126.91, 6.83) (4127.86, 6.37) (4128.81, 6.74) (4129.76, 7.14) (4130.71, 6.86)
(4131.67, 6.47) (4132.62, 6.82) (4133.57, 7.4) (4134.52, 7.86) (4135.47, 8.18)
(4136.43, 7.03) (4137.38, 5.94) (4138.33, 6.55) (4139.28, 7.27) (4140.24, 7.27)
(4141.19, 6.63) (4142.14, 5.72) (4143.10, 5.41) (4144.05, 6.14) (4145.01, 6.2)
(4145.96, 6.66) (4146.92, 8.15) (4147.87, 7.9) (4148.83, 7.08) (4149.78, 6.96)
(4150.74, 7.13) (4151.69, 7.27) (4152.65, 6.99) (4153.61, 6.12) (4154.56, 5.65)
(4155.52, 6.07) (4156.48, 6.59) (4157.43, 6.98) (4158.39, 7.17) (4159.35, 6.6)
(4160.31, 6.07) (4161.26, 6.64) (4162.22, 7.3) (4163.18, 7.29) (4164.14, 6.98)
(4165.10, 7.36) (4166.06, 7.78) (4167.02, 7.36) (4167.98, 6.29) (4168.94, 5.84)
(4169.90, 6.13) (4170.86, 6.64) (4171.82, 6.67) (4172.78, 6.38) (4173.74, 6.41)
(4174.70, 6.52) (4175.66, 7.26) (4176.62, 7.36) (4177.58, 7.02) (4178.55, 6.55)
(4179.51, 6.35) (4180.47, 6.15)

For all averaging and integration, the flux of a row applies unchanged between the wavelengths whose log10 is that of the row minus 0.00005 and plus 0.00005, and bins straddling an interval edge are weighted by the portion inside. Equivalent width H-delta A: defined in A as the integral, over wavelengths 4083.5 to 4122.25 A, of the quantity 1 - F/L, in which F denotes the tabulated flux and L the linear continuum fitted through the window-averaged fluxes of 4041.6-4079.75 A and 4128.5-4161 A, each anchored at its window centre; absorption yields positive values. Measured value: 7.2 A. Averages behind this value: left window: 7.22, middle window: 5.71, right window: 6.79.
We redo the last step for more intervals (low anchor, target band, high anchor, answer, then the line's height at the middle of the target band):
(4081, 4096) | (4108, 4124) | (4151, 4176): 0.0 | 6.41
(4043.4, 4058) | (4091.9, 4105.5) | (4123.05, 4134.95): 4.4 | 6.92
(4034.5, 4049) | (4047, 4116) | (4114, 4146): 4.3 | 6.86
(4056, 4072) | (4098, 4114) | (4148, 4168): 4.5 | 7.12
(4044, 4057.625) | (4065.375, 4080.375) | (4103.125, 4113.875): -2.6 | 6.36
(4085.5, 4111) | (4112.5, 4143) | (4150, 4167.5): -3.8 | 6.03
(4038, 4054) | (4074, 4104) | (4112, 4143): 4.4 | 6.96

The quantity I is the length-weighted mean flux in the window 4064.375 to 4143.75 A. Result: 6.4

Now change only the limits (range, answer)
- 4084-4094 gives 6.27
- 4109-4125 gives 6.5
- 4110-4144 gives 6.69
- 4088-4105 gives 5.1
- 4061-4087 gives 7.17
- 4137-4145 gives 6.36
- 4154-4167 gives 6.82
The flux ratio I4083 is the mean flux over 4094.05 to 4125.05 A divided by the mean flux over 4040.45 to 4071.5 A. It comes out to 0.77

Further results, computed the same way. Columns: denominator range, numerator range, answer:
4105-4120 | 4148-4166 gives 1.13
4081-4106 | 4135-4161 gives 1.23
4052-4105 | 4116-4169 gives 1.06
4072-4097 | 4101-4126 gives 0.92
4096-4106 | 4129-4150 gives 1.58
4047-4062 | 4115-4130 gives 0.93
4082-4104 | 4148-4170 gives 1.23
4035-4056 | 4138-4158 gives 0.95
